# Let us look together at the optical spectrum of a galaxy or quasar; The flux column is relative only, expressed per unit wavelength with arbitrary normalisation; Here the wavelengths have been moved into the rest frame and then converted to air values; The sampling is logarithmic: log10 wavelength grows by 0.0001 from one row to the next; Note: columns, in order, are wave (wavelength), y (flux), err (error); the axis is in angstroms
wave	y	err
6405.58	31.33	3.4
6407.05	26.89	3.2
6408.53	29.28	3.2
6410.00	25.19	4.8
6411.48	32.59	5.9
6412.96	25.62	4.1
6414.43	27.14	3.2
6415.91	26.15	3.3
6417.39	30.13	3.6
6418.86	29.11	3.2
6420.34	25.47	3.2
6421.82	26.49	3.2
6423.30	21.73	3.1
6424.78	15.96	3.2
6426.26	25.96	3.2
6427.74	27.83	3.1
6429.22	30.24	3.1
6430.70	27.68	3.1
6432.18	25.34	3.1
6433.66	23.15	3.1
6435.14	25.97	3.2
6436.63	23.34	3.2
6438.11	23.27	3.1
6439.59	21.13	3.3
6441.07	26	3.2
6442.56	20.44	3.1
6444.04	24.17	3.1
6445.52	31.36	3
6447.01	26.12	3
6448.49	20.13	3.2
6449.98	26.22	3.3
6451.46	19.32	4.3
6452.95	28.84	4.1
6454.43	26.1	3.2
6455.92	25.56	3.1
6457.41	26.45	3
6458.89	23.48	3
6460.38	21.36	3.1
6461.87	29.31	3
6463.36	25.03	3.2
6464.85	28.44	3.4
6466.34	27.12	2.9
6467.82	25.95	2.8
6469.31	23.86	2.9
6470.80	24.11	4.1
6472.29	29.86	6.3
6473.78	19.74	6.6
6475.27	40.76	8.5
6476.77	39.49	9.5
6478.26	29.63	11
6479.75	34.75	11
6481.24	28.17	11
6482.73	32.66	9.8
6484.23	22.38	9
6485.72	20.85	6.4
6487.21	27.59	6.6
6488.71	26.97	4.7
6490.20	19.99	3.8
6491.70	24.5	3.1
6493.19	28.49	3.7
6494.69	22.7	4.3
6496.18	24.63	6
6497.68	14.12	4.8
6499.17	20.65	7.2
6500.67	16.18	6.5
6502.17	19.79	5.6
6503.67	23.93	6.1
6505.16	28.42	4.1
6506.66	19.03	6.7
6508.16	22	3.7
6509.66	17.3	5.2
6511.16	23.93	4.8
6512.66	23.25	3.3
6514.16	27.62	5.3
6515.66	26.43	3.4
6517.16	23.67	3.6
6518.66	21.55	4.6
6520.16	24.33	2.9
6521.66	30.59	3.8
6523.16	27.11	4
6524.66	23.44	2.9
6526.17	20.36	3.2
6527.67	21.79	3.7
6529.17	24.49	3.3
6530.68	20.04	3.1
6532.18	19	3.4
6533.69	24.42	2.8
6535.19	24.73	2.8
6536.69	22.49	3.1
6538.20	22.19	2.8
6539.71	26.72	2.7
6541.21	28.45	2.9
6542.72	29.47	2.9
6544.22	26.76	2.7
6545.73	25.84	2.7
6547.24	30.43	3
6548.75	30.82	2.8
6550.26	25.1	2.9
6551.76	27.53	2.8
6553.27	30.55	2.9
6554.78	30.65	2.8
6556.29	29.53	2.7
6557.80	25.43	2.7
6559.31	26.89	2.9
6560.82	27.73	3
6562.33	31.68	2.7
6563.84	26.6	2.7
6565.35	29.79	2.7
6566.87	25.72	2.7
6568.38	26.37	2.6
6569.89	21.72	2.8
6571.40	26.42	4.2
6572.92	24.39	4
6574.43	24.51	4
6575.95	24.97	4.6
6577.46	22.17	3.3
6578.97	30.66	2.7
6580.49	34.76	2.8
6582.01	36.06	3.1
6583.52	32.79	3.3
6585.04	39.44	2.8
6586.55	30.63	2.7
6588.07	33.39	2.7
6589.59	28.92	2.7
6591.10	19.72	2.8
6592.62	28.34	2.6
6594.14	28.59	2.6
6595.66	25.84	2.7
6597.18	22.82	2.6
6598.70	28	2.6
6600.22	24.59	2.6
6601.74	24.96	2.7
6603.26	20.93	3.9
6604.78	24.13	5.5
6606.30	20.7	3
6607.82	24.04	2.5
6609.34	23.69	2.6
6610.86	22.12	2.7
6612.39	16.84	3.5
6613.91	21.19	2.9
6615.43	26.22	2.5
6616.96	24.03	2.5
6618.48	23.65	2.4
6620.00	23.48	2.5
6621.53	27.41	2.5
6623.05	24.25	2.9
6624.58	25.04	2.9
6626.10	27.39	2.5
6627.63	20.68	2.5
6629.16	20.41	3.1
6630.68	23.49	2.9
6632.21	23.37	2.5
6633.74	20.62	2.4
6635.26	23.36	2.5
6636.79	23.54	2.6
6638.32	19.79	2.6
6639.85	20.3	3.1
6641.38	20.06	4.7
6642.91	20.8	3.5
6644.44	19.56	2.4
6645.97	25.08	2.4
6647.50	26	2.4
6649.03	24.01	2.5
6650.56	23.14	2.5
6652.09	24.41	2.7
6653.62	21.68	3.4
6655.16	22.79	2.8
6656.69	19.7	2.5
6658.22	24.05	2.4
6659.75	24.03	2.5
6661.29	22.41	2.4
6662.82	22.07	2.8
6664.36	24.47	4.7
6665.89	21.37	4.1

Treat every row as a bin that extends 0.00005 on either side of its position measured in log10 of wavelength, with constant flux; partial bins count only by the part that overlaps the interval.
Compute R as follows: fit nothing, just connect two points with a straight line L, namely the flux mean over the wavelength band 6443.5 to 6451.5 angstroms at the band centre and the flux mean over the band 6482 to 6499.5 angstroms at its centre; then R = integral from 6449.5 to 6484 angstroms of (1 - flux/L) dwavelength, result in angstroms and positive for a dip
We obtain -4.39 angstroms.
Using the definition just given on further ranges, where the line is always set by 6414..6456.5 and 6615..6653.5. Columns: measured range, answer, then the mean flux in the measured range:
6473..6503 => -1.3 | 25.7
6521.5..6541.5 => 0.4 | 23.7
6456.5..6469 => -0.5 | 25.8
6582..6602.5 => -4.4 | 28.6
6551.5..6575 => -3.3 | 27.2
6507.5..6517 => 0.4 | 23.4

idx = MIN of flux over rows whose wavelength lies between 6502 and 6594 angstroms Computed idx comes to 17.3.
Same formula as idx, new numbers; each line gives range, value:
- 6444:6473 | 19.32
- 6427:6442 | 21.13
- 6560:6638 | 16.84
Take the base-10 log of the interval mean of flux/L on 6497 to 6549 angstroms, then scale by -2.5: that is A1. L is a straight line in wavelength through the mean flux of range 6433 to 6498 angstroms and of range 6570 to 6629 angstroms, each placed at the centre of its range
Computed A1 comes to 0.095 mag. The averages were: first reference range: 25.8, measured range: 23.7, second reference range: 25.9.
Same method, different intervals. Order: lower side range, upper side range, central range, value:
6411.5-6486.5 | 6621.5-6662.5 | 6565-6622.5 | -0.11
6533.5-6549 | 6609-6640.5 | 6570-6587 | -0.18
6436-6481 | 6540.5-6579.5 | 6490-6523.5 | 0.16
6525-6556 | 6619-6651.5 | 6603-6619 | 0.05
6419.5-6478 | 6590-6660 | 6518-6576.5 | -0.07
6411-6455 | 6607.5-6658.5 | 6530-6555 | -0.09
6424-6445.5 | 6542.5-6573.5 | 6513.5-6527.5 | 0.08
